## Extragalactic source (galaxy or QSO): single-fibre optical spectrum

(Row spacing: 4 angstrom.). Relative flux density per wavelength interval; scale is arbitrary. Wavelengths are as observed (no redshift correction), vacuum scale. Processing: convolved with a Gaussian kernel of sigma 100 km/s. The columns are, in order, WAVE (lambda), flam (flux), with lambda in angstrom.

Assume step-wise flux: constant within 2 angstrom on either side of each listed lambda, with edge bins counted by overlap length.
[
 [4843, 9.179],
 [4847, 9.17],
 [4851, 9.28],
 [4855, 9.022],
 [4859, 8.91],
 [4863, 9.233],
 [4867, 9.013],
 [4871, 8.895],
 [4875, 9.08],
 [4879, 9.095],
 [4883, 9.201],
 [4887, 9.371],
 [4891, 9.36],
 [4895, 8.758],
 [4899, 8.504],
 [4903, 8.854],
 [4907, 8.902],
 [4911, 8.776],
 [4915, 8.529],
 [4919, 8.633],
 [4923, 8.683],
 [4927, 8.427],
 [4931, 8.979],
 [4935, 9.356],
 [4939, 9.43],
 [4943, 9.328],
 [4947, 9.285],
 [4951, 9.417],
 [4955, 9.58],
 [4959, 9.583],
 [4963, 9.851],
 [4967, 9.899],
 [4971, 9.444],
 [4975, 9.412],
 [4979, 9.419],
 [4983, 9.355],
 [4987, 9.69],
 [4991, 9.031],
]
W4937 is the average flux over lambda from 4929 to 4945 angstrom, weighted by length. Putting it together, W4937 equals 9.27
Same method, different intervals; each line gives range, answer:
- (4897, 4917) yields 8.71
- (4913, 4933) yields 8.65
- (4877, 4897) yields 9.16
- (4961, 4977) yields 9.65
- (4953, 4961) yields 9.58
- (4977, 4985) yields 9.39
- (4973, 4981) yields 9.42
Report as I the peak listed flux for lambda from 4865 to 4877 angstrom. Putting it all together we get 9.08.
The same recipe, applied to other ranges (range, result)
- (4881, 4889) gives 9.371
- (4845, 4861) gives 9.28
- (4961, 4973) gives 9.899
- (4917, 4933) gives 8.979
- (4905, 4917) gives 8.902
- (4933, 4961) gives 9.583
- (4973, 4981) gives 9.419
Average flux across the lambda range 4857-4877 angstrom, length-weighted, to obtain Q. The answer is 9.03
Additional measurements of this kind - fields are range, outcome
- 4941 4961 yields 9.44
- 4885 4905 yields 8.97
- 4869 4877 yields 8.99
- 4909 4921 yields 8.65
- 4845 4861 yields 9.1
